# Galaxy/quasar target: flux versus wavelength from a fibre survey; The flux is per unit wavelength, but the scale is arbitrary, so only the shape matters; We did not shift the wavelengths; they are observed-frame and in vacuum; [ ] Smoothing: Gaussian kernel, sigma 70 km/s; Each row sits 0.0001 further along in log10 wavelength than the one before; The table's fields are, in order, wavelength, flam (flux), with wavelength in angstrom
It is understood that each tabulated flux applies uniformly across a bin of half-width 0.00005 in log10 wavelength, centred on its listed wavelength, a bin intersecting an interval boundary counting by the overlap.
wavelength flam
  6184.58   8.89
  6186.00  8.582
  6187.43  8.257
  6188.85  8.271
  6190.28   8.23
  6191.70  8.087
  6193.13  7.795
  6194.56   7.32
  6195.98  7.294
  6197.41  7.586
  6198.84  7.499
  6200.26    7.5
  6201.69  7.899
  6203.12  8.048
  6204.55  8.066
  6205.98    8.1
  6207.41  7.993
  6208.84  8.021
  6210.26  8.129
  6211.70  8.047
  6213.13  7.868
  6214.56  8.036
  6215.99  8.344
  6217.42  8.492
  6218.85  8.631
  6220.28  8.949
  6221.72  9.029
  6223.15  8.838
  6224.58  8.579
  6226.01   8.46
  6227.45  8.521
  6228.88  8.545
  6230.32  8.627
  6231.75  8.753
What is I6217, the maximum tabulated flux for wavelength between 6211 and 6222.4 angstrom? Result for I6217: 9.029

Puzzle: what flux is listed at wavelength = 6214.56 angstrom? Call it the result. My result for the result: 8.036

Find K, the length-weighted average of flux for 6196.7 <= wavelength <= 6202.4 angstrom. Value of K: 7.62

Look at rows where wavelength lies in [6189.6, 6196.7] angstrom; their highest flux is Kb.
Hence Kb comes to 8.23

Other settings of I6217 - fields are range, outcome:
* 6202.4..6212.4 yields 8.129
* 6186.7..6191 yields 8.271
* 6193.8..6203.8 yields 8.048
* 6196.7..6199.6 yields 7.586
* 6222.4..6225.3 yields 8.838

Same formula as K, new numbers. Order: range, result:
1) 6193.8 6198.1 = 7.4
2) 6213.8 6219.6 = 8.39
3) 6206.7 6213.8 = 8.01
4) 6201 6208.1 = 8.02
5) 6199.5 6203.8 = 7.82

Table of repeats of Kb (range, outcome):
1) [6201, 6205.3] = 8.066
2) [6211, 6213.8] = 8.047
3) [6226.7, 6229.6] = 8.545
